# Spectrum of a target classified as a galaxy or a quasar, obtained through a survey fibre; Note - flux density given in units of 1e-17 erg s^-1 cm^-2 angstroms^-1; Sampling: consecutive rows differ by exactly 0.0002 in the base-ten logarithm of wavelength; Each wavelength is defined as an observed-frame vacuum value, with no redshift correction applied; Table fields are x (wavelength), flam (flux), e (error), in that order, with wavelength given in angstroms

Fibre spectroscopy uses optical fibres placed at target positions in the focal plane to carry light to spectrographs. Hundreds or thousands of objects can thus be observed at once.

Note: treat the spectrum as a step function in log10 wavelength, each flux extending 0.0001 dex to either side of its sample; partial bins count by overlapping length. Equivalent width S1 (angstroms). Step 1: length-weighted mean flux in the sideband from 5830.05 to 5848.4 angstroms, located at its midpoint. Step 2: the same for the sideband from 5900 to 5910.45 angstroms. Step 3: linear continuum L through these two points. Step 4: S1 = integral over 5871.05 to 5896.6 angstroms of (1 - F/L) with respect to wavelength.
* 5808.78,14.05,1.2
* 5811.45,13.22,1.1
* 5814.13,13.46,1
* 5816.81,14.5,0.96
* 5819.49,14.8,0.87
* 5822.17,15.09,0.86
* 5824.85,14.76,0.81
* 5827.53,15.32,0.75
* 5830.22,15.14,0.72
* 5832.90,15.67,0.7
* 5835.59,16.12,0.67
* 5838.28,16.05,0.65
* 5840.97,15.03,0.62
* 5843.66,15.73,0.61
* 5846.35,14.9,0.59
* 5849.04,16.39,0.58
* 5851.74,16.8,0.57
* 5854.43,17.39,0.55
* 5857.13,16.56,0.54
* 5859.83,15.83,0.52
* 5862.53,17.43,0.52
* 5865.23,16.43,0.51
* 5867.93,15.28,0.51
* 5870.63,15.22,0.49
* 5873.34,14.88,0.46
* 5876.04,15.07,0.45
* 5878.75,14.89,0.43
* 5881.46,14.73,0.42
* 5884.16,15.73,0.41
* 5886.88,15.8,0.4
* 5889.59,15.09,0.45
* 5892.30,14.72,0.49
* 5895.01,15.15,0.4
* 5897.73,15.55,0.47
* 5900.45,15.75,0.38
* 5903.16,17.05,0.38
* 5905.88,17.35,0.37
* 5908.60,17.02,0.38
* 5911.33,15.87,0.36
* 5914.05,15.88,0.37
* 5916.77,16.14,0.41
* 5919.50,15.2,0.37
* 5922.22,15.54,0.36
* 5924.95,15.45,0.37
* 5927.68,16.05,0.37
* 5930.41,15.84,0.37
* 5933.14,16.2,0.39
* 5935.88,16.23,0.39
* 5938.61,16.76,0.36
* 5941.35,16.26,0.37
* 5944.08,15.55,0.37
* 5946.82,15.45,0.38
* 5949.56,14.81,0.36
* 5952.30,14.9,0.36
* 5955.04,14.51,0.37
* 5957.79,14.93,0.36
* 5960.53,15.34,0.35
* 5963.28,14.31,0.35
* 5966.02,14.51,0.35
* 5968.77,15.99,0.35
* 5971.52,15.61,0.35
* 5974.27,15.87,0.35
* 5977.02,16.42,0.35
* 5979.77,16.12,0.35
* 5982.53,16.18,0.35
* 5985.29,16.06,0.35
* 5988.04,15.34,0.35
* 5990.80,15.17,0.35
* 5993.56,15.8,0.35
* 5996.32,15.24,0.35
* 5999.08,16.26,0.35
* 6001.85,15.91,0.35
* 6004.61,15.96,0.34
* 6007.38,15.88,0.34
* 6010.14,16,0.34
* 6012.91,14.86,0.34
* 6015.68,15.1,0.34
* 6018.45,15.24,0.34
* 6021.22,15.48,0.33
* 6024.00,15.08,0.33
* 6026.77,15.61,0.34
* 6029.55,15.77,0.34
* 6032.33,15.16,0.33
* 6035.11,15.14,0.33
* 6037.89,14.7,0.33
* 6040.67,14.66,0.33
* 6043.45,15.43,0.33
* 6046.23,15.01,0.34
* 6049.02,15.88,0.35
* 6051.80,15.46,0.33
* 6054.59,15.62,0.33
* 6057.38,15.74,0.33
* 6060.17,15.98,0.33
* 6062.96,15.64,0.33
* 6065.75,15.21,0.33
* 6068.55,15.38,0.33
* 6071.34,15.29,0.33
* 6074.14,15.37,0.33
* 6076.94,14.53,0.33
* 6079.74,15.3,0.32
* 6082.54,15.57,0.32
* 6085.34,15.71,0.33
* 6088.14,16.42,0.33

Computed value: 2.0 angstroms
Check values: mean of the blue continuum 15.6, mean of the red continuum 16.8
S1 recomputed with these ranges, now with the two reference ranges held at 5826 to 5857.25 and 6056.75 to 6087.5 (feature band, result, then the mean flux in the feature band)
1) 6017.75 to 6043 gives 0.5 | 15.2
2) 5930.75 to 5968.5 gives 0.7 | 15.4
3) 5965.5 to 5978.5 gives -0.1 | 15.8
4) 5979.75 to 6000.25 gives -0.2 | 15.7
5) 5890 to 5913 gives -0.3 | 16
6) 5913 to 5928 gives 0.1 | 15.7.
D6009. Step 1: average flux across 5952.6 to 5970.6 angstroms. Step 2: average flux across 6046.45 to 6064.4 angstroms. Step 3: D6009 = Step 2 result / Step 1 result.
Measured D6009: 1.05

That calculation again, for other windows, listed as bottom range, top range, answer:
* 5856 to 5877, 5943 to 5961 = 0.95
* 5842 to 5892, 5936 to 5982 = 0.98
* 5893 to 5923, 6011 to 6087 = 0.96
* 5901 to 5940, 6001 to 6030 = 0.96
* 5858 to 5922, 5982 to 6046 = 0.98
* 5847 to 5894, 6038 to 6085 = 0.98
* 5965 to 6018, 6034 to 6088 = 0.98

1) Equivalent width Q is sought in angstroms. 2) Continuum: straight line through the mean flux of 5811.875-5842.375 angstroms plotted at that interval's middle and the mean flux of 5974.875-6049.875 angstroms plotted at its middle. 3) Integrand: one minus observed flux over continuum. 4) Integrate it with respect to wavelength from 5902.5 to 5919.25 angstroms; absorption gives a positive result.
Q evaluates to -1.30 angstroms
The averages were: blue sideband 15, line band 16.4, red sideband 15.5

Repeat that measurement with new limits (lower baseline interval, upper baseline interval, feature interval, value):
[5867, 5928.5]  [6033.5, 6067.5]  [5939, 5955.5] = 0.18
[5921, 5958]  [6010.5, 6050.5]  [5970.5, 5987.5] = -0.62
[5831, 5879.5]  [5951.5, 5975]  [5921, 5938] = -0.66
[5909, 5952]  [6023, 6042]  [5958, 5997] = -0.10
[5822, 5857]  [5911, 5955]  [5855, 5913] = -0.20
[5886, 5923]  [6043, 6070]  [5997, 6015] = -0.13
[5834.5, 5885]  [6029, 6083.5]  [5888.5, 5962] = -0.34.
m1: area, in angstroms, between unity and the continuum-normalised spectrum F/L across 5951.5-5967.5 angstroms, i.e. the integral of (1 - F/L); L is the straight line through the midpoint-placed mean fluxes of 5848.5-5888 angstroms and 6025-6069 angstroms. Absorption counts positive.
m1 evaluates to 0.90 angstroms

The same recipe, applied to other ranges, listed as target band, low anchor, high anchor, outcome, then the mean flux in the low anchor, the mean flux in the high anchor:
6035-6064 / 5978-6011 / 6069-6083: 0.01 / 15.8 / 15.2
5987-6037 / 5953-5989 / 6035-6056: -0.47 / 15.5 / 15.2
